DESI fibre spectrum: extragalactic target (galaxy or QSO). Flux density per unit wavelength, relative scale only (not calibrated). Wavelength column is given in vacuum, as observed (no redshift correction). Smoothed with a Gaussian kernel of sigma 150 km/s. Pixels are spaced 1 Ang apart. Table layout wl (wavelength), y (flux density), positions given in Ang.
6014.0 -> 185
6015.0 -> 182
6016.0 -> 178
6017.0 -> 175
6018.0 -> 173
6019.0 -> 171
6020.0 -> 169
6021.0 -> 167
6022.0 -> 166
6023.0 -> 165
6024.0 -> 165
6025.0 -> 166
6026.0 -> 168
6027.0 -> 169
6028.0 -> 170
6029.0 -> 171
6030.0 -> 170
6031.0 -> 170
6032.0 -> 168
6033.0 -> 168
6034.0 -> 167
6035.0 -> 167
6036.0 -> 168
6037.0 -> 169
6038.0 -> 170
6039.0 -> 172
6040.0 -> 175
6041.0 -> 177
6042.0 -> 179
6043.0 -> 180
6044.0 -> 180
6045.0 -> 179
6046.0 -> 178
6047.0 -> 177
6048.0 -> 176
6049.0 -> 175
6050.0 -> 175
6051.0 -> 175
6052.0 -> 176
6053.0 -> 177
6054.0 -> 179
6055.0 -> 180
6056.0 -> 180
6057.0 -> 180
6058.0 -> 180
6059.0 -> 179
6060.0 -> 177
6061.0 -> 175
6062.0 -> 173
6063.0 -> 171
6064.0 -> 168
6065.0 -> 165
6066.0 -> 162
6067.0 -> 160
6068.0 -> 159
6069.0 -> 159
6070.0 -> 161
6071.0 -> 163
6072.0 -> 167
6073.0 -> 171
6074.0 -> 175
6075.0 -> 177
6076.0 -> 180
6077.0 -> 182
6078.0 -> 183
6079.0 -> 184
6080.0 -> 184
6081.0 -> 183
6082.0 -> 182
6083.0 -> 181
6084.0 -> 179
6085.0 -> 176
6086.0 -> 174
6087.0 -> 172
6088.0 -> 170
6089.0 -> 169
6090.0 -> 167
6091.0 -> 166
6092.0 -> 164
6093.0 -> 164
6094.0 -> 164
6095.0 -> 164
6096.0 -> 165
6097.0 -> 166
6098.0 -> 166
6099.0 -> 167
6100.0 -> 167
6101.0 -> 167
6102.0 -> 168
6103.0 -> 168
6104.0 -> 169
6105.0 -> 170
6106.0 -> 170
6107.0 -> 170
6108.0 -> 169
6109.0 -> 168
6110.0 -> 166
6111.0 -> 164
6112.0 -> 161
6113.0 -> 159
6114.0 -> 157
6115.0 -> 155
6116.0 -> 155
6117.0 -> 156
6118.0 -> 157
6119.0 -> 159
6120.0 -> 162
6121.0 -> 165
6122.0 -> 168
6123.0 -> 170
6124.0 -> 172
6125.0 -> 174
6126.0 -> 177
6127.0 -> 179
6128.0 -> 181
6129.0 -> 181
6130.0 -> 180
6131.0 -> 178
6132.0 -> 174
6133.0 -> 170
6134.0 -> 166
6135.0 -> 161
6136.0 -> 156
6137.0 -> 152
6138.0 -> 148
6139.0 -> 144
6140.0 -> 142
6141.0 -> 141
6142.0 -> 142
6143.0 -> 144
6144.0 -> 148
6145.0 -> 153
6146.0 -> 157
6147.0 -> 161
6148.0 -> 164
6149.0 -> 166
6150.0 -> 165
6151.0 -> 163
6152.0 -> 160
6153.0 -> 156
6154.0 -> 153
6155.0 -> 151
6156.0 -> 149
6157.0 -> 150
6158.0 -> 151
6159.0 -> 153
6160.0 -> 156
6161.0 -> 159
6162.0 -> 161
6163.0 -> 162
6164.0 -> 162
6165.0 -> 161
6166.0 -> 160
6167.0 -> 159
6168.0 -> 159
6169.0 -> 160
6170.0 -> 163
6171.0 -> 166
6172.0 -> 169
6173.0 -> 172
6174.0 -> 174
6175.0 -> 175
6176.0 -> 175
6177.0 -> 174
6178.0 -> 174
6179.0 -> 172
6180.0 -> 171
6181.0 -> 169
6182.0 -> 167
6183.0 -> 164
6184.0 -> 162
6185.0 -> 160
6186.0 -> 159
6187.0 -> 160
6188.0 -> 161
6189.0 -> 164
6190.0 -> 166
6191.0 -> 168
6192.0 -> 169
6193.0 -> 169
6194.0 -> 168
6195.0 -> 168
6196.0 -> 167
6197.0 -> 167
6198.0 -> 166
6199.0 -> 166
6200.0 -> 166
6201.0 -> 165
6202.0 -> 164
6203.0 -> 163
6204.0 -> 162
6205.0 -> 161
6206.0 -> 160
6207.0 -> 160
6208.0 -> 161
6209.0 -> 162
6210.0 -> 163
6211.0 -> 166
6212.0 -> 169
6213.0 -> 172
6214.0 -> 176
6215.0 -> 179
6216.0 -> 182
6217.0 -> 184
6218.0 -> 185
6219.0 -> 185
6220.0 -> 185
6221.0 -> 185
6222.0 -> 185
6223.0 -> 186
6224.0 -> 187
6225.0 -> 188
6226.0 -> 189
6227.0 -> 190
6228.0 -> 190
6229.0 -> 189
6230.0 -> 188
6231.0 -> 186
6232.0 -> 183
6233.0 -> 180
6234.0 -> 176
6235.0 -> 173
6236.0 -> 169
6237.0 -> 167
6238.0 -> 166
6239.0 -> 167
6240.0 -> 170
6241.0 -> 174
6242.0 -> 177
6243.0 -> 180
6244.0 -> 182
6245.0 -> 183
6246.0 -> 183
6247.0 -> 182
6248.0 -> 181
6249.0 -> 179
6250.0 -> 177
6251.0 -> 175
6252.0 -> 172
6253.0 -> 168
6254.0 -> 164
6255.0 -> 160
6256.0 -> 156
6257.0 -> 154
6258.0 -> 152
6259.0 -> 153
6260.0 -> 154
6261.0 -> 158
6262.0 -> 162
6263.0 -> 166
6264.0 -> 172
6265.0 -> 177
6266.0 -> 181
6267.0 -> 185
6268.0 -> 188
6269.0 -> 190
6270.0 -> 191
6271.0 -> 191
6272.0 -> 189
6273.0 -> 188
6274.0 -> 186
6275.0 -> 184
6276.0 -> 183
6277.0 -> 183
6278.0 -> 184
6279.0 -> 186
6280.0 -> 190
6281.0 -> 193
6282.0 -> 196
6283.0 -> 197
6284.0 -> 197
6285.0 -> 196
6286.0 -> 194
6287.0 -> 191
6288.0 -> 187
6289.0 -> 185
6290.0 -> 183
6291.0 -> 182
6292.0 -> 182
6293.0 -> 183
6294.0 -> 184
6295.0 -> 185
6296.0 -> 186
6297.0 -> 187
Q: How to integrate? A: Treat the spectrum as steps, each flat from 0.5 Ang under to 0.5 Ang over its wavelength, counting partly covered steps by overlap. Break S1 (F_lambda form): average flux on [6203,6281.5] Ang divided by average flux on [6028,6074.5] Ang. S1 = 1.0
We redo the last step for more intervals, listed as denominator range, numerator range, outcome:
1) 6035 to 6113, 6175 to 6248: 1.01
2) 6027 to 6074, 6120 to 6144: 0.95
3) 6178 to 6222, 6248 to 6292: 1.06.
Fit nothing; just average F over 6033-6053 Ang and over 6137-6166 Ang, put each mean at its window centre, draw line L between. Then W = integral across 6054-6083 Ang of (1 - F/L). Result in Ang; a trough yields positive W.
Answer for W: -0.7 Ang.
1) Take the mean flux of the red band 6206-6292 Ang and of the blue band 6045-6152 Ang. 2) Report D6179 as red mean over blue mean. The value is 1.06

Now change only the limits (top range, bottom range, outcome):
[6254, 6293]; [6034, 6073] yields 1.04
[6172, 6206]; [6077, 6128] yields 0.99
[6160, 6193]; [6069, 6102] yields 0.96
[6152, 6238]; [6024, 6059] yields 0.97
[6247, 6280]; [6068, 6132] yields 1.03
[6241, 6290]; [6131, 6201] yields 1.11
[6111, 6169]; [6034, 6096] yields 0.92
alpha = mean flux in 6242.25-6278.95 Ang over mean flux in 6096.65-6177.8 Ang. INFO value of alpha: 1.08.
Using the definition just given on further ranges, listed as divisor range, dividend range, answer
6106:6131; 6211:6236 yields 1.09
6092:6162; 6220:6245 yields 1.11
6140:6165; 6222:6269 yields 1.13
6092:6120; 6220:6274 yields 1.08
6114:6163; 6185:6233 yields 1.08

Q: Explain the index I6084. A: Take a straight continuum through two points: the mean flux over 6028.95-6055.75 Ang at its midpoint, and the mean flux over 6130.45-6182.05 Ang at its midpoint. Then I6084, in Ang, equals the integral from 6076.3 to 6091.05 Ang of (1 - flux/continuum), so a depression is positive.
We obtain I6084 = -0.7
